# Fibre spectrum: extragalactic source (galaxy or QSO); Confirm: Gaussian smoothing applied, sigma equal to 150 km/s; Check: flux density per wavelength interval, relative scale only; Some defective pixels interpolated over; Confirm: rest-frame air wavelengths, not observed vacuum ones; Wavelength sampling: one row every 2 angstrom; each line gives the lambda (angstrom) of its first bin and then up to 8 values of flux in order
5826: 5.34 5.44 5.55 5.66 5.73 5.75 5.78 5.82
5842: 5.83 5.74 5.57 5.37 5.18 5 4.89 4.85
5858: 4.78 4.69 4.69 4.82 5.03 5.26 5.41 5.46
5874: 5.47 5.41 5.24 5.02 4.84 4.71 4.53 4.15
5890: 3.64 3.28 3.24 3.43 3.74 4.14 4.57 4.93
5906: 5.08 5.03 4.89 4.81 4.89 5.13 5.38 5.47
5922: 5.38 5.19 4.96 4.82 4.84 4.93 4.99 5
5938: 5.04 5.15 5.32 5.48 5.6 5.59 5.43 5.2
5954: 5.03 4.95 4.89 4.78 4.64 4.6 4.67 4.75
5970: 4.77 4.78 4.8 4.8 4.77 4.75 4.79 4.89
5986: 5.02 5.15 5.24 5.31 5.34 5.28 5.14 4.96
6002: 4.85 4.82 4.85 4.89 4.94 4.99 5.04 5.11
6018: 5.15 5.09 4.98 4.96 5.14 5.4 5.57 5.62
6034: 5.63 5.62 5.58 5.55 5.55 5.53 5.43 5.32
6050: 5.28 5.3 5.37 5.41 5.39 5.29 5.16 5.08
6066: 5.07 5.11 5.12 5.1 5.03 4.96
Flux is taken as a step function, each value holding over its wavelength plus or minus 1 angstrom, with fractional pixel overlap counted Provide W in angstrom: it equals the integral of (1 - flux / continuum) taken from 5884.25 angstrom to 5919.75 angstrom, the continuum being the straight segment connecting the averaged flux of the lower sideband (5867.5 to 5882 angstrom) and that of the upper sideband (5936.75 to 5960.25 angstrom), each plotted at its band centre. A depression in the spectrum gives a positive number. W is 5.6 angstrom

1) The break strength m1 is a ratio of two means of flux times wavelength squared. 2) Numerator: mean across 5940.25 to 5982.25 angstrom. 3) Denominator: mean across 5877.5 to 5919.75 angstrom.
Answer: 1.1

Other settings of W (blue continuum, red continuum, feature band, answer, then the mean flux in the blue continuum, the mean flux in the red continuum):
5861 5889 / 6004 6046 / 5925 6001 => 2.03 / 5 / 5.25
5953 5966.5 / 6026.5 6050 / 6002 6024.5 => 1.30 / 4.8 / 5.51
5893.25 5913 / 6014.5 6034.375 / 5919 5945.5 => -3.03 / 4.4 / 5.25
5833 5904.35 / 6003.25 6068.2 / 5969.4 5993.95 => 0.93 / 4.89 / 5.25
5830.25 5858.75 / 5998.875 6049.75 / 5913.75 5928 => 0.41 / 5.43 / 5.22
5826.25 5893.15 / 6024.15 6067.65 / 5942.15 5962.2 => 0.22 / 5.11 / 5.38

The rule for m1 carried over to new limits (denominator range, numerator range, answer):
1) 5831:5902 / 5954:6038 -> 1.07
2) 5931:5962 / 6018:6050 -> 1.08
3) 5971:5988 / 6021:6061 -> 1.14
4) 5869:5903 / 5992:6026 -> 1.17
